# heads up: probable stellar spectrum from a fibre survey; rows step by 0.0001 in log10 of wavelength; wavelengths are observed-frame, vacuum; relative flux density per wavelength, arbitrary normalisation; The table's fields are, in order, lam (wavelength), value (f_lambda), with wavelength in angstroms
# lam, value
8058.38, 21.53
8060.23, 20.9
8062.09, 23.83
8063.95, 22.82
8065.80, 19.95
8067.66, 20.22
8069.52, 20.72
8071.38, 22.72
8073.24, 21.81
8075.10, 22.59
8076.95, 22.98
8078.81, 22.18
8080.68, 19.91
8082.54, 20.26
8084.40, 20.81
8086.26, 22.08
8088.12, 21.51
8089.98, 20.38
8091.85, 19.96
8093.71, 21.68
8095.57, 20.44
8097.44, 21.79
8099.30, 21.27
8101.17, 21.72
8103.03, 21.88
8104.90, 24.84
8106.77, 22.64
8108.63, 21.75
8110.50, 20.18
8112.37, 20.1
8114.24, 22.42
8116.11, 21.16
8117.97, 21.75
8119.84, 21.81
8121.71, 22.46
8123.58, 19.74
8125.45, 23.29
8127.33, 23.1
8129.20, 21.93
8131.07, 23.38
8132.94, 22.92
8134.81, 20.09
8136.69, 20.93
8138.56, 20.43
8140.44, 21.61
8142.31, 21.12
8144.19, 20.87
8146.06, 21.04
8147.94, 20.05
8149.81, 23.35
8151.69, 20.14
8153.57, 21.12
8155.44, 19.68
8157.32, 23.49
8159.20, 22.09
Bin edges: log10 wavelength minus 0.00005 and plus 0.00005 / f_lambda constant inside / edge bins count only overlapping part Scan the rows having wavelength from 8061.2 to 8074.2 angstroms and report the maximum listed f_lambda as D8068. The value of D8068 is 23.83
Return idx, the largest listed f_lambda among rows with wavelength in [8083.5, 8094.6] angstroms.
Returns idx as 22.08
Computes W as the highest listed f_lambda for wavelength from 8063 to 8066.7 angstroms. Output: 22.82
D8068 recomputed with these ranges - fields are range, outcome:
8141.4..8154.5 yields 23.35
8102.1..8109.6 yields 24.84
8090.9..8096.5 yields 21.68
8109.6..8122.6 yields 22.46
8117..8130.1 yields 23.29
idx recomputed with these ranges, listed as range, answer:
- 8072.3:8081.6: 22.98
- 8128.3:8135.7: 23.38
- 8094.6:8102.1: 21.79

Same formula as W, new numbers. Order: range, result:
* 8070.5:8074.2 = 22.72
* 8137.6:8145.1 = 21.61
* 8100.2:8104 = 21.88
